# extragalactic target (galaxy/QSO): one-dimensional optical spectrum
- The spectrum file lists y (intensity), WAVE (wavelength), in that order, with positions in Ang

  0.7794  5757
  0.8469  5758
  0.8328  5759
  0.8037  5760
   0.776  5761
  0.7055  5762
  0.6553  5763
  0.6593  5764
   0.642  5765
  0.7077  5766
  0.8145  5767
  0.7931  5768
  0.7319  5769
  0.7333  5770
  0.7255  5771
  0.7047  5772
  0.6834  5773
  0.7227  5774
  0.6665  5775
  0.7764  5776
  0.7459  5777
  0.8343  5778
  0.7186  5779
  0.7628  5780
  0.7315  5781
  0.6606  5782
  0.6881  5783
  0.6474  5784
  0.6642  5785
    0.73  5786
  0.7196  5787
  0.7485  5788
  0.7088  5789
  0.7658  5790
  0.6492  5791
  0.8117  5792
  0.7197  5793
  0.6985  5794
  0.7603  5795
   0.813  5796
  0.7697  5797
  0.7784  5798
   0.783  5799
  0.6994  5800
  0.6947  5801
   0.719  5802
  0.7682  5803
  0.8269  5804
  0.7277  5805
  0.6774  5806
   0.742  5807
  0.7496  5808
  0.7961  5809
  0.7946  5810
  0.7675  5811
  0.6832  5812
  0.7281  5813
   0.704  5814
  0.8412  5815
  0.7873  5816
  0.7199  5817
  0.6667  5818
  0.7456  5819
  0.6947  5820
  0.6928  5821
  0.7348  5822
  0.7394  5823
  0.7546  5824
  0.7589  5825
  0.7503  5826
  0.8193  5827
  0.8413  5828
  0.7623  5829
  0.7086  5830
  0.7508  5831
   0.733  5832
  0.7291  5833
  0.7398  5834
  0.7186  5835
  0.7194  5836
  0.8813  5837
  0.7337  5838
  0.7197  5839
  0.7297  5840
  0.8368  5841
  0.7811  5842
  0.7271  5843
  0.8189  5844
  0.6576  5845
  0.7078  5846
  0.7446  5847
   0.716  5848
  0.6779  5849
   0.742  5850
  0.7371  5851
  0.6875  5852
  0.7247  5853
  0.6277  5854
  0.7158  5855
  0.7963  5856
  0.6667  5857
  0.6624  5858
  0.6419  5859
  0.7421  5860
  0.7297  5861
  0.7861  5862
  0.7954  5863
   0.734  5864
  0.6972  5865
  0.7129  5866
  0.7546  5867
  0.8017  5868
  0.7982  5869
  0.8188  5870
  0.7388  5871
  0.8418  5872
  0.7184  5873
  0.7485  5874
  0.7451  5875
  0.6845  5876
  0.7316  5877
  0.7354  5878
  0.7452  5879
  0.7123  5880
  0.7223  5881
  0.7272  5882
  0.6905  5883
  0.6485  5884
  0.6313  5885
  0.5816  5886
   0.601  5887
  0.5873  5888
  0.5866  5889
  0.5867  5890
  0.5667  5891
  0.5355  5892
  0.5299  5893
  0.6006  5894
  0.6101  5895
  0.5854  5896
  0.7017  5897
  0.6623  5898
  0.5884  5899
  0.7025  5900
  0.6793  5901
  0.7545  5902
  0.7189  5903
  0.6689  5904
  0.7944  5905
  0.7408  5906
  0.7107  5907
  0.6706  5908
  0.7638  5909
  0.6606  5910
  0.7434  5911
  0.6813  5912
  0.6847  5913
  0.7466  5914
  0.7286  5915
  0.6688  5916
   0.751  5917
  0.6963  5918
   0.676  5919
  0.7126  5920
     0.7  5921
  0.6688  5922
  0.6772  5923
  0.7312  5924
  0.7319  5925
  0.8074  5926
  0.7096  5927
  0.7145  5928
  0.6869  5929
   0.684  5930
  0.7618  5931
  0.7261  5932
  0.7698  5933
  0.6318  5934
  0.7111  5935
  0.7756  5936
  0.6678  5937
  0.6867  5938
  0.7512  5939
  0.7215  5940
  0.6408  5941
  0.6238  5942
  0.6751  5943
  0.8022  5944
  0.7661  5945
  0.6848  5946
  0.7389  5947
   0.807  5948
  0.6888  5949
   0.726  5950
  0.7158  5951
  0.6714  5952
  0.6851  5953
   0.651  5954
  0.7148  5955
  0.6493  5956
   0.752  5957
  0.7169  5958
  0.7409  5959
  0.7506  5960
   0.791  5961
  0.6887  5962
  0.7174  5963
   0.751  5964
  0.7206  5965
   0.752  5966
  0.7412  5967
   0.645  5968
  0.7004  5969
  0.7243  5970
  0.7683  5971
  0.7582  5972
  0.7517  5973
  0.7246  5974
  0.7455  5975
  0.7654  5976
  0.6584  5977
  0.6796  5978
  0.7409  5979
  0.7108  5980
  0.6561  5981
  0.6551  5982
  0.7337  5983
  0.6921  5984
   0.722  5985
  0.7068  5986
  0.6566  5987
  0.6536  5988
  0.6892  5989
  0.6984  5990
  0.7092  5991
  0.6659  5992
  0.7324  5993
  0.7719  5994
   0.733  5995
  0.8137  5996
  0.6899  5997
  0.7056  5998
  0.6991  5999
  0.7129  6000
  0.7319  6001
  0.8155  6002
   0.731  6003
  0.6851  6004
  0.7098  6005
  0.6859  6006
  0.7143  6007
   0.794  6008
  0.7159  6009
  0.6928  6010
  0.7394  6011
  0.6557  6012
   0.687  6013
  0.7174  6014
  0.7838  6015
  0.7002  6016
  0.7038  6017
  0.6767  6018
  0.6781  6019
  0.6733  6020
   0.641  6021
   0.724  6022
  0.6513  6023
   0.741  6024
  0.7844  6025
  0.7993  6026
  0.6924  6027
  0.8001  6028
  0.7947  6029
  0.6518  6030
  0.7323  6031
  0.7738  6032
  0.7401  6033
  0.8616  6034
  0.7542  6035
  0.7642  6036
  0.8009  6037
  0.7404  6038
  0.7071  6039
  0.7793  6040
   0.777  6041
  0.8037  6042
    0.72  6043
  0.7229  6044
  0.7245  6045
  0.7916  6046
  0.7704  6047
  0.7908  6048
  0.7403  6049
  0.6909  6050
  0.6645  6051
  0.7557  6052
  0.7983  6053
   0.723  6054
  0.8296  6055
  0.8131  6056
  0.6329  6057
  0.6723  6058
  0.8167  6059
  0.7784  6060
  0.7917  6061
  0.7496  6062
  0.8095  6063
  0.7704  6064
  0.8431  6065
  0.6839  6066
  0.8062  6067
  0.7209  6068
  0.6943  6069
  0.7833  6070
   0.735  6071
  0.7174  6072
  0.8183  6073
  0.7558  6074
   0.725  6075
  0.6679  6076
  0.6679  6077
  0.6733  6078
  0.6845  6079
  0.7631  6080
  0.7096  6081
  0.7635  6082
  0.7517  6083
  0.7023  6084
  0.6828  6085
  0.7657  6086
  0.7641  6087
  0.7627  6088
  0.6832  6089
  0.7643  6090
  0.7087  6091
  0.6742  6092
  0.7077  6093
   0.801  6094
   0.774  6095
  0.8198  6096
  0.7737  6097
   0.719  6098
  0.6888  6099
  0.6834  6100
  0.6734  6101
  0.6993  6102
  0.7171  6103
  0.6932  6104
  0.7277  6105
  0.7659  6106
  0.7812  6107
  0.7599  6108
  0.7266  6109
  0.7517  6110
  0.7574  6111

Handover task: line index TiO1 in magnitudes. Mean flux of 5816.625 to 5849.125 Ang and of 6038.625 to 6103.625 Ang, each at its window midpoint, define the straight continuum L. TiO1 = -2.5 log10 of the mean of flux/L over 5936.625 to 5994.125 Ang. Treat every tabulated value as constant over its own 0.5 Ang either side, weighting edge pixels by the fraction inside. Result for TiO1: 0.05 mag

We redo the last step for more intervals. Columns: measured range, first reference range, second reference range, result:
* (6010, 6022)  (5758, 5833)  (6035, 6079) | 0.075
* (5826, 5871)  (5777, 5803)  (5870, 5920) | -0.055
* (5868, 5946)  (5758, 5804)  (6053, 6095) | 0.063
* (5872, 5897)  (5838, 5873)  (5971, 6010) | 0.121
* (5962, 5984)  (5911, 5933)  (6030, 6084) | 0.014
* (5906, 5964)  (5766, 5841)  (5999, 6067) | 0.042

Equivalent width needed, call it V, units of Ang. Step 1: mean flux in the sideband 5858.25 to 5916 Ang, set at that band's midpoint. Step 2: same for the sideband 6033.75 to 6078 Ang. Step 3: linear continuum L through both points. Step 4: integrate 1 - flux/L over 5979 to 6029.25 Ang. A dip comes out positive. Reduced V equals 1.4 Ang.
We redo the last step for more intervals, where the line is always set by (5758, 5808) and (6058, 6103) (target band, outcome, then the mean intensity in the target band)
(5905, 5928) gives 0.69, 0.714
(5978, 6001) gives 0.94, 0.707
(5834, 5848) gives -0.30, 0.75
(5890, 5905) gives 1.96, 0.64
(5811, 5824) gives 0.07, 0.731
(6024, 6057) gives -0.86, 0.757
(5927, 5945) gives 0.66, 0.709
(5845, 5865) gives 0.53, 0.716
